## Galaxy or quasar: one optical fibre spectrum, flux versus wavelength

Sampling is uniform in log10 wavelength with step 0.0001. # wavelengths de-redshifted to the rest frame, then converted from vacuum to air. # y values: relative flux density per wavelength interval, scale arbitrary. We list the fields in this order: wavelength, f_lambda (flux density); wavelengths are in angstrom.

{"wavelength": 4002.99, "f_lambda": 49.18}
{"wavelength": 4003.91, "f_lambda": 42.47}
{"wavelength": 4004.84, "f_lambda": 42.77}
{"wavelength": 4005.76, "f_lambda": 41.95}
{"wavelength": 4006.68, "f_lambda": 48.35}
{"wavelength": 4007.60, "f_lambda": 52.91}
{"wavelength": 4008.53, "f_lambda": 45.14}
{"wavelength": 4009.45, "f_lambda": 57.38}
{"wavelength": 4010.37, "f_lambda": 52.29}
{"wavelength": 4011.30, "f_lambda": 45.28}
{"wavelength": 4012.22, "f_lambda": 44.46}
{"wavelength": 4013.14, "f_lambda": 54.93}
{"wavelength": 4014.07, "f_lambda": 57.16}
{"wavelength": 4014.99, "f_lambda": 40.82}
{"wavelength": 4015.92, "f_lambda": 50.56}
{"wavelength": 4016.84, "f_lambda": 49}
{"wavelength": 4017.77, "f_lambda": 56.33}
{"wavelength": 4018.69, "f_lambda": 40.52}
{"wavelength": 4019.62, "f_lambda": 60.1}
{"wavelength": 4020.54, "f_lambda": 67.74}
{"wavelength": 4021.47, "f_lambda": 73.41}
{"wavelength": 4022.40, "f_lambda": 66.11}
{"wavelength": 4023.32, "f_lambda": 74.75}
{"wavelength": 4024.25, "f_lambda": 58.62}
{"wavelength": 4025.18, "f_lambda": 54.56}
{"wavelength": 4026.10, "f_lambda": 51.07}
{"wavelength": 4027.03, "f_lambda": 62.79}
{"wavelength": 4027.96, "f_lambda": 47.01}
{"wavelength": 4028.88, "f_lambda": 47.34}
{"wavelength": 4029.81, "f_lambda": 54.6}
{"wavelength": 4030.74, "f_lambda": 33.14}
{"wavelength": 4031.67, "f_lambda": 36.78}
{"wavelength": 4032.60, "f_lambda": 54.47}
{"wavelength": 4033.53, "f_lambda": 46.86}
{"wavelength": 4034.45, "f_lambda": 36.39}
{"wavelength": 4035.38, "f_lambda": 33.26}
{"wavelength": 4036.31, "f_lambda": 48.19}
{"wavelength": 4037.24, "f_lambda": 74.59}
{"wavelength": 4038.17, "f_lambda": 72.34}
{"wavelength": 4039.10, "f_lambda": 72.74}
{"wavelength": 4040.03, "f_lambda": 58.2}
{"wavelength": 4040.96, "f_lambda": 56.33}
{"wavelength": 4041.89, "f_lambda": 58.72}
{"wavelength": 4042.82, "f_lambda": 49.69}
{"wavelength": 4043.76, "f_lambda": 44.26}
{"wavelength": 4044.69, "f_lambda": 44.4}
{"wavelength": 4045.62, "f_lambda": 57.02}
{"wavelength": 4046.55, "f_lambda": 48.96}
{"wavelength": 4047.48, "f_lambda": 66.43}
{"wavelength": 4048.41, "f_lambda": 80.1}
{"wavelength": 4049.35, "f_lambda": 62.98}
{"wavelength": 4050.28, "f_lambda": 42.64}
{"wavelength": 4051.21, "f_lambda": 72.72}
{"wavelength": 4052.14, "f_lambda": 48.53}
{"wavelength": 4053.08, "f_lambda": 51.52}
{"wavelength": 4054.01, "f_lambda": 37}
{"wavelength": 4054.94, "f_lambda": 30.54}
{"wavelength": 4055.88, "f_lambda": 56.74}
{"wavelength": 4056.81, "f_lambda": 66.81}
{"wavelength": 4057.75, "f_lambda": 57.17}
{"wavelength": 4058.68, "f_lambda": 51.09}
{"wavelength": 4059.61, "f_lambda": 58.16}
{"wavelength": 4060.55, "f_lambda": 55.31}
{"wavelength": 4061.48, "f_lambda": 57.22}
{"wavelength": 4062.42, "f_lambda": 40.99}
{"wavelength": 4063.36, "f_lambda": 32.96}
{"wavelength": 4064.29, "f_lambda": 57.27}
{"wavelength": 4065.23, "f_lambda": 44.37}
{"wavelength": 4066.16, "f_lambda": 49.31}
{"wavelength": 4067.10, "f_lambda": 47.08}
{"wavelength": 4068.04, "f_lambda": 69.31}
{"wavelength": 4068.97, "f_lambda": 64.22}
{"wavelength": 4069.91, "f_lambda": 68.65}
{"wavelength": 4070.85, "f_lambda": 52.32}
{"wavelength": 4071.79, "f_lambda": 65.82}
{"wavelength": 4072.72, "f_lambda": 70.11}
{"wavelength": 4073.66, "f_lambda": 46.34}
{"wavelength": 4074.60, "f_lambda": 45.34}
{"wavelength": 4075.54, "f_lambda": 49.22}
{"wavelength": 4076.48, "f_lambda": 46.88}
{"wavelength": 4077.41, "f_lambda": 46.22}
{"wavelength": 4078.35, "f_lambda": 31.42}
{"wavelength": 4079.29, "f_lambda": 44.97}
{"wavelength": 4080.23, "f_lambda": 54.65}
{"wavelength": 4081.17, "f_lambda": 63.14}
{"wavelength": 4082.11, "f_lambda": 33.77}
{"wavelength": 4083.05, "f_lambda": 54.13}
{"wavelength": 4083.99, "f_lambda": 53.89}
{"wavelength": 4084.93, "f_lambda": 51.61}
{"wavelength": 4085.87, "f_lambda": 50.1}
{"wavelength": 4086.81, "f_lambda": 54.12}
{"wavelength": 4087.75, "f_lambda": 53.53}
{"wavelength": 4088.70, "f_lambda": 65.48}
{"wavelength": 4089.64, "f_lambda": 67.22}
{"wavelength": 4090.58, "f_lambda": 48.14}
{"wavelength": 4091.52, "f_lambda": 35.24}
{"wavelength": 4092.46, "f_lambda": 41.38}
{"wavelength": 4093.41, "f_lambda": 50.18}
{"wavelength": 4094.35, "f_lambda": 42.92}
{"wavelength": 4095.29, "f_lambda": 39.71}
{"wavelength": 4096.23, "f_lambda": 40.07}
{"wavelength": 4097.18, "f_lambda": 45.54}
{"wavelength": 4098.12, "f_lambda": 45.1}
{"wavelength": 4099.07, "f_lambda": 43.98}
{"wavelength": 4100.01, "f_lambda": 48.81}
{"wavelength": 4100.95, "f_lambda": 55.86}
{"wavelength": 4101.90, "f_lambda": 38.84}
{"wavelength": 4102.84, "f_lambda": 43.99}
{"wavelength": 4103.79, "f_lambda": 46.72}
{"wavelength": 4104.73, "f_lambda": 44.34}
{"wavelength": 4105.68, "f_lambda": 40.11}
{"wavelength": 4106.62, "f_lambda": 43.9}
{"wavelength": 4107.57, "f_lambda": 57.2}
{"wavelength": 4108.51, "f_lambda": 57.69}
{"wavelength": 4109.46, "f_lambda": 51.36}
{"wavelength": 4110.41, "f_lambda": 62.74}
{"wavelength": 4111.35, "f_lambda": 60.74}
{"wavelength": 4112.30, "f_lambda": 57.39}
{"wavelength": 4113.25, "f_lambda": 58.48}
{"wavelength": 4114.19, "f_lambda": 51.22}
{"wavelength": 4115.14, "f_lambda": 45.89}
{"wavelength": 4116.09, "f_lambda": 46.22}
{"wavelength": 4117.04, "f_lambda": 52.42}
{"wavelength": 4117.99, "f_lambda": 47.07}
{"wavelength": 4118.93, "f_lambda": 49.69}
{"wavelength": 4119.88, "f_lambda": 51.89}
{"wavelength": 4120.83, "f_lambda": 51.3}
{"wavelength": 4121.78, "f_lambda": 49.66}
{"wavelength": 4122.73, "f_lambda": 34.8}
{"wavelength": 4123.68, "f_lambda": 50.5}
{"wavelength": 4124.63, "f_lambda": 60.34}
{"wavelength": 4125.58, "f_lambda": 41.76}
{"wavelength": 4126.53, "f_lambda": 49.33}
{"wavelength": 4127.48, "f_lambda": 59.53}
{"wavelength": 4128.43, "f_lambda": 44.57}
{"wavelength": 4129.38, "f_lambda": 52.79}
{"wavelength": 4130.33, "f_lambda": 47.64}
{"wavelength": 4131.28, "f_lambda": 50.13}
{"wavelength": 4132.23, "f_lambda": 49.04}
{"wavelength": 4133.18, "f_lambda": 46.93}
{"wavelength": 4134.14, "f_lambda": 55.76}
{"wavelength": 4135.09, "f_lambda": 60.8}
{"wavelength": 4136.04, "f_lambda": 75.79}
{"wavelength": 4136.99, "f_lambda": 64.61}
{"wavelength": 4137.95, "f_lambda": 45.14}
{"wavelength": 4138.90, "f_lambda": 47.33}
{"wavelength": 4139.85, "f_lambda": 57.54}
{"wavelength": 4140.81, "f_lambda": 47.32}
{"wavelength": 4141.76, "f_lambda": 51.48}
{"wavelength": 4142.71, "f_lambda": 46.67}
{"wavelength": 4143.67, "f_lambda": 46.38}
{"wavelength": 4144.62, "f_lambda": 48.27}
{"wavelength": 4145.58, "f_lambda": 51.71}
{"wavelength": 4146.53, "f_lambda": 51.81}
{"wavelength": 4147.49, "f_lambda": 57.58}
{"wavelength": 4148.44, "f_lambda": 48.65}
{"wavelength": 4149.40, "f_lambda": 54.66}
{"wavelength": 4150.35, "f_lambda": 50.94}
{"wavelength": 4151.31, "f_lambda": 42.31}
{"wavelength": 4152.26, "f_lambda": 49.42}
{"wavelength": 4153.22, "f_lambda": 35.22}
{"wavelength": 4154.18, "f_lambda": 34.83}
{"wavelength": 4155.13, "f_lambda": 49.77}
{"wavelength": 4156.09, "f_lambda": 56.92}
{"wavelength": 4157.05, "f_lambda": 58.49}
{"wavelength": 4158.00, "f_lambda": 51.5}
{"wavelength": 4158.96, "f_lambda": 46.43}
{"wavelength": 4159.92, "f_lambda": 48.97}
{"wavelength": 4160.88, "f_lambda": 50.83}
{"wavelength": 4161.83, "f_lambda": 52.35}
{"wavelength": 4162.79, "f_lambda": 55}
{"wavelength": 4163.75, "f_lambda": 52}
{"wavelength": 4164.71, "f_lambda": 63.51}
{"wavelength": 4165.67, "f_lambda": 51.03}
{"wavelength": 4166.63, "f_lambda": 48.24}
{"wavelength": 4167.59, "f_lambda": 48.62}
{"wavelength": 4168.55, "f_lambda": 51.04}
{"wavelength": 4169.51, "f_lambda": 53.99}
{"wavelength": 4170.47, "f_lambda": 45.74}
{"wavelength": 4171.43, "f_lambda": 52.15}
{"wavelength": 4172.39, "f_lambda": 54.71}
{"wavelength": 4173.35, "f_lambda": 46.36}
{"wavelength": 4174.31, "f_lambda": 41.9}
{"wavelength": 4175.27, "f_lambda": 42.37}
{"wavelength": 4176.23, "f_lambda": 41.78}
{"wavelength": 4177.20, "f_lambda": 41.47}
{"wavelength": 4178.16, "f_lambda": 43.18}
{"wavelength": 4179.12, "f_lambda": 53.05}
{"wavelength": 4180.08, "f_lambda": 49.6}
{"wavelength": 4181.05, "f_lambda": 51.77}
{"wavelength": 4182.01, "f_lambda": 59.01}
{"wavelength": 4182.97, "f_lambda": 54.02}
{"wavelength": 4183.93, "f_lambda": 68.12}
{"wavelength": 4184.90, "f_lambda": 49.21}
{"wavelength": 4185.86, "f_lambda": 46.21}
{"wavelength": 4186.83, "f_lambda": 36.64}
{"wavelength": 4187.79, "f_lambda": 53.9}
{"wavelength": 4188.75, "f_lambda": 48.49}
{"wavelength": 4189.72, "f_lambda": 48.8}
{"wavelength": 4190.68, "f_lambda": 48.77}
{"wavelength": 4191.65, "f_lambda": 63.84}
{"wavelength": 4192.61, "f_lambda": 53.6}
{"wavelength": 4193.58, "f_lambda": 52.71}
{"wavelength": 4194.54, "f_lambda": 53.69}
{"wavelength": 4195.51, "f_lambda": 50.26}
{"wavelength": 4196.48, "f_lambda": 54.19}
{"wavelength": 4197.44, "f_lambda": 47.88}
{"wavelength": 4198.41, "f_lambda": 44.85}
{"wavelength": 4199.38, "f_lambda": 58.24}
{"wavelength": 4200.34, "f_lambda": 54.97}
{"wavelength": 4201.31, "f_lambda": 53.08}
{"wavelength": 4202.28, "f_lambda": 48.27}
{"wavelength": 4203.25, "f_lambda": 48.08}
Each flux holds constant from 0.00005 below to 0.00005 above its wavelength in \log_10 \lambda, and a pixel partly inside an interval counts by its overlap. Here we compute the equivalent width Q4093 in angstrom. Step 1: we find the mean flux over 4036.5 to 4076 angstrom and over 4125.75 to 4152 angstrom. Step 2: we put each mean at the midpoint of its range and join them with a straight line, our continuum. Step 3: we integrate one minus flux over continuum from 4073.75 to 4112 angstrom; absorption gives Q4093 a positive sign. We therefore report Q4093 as 3.6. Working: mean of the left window 55.5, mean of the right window 51.9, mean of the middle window 48.8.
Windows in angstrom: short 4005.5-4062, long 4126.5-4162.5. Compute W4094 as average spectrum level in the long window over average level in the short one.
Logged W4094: 0.95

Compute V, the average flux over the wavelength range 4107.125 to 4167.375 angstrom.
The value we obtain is 51.5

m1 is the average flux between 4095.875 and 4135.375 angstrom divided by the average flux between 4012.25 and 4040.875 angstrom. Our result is 0.9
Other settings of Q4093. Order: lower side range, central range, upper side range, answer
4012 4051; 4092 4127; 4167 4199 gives 2.5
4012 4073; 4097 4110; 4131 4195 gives 1.3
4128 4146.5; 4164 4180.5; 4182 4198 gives 1.0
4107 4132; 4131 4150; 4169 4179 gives -1.2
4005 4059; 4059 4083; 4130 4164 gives 0.4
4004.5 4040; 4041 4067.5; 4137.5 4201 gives -0.1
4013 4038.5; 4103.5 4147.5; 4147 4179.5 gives -0.9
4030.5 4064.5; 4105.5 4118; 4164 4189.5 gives -0.3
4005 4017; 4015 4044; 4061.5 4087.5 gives -2.7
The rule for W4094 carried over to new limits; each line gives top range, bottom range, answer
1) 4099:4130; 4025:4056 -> 0.95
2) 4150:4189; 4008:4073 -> 0.91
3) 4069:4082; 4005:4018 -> 1.06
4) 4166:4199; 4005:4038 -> 0.96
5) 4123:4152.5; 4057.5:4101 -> 1.02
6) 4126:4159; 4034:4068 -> 0.95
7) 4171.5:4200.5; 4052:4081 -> 0.98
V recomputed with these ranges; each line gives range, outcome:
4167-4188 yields 49.2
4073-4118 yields 49.2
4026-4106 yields 51.3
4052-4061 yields 51.4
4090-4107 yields 44.3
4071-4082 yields 50.8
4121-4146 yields 51.4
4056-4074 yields 55.6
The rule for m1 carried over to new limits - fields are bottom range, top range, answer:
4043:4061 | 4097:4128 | 0.92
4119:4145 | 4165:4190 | 0.96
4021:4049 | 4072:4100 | 0.88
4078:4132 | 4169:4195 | 1.02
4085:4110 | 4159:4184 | 1.05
